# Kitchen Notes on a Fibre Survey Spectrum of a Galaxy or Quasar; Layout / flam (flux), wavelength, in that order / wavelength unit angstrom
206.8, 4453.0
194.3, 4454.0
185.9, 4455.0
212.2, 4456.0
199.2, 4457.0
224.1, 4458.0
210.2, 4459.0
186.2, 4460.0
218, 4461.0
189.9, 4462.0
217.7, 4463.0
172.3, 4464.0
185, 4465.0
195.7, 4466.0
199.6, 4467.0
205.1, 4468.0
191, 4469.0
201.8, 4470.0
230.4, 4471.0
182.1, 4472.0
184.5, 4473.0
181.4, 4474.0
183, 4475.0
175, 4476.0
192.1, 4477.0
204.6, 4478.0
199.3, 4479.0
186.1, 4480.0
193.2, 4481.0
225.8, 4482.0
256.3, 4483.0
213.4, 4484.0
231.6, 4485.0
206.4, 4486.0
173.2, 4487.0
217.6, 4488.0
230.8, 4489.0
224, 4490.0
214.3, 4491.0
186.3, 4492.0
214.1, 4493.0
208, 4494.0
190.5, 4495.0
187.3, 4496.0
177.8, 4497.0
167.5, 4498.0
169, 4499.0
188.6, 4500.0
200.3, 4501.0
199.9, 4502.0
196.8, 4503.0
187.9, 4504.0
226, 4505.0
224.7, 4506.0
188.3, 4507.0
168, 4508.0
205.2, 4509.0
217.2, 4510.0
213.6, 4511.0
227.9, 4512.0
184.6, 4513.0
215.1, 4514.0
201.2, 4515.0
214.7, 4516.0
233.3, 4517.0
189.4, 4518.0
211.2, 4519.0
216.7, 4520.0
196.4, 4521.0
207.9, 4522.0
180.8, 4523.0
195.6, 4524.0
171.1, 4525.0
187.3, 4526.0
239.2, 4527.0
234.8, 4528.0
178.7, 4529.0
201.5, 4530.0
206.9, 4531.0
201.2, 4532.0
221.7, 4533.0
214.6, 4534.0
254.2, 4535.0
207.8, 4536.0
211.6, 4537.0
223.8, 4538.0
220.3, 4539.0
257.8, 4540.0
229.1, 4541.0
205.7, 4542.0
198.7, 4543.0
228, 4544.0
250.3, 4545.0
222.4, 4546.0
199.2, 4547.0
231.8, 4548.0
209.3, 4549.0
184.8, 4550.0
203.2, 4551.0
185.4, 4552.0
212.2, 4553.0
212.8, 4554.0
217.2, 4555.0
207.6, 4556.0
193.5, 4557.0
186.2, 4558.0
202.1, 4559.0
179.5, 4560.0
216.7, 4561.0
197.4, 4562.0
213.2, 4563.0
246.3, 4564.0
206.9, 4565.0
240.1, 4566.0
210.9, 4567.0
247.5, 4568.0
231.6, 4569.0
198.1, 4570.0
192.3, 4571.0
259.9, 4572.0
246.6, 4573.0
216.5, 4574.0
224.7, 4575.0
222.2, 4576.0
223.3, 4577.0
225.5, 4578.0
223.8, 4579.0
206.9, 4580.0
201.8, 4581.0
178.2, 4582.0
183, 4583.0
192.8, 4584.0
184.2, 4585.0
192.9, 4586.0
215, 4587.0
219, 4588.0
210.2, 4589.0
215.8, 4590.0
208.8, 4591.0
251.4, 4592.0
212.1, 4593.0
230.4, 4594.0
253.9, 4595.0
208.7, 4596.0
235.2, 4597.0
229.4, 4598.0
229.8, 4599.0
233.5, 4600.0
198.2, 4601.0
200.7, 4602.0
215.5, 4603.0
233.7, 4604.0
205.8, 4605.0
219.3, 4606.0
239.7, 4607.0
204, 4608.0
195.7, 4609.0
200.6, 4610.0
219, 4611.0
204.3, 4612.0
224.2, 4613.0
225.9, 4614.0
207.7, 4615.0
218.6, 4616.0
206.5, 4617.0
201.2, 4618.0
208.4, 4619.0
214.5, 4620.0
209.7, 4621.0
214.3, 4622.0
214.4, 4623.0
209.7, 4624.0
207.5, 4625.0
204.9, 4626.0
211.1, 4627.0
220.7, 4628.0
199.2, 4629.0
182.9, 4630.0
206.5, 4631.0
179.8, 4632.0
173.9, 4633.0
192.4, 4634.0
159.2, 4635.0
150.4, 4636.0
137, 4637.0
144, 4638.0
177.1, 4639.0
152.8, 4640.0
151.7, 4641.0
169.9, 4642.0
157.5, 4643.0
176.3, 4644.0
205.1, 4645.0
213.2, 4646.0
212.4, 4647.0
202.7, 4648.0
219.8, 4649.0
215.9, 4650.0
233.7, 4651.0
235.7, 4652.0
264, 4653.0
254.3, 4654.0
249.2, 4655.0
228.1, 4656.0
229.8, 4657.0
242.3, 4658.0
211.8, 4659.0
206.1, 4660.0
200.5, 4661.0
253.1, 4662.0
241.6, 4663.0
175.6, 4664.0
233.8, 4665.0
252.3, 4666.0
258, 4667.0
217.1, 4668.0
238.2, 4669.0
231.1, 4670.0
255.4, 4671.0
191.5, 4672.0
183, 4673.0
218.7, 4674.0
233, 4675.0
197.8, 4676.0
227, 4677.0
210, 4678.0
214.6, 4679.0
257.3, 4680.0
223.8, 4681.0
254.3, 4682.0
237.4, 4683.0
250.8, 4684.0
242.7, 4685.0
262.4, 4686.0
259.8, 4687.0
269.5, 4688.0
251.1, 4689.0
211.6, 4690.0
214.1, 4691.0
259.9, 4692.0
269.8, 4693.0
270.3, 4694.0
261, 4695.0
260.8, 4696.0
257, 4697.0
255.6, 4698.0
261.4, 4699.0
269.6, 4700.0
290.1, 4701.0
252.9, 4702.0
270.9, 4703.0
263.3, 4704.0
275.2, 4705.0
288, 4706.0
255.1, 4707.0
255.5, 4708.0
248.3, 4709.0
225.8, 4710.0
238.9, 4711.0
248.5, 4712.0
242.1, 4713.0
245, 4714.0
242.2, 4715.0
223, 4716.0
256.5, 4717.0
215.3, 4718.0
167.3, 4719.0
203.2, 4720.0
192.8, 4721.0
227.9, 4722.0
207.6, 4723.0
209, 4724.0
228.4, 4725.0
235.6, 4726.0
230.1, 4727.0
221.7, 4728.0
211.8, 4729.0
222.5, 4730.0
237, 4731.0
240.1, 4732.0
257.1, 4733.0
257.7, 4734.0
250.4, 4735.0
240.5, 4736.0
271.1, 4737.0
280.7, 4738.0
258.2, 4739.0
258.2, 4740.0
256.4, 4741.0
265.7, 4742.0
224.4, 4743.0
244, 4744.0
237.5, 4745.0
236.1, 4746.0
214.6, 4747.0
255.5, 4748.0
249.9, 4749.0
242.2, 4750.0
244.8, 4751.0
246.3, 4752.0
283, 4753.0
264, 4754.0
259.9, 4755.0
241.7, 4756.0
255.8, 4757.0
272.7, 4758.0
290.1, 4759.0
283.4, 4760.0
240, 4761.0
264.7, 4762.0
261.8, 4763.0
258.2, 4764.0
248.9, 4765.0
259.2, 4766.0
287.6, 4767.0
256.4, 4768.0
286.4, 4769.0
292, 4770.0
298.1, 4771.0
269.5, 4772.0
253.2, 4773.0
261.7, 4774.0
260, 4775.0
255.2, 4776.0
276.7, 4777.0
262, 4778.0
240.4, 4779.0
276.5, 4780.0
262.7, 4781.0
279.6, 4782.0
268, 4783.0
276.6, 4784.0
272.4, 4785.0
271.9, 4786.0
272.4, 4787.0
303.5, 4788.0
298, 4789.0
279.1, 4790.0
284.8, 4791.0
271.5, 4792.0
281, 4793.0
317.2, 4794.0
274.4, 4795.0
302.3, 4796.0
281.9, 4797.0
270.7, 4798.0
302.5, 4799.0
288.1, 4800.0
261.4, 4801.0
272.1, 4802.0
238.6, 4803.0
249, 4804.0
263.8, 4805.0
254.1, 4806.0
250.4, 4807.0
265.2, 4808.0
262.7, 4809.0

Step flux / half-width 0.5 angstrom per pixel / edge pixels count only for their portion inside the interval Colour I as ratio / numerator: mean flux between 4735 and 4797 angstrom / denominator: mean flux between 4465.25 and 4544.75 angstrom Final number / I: 1.3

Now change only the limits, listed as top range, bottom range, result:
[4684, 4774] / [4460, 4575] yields 1.21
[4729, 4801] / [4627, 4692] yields 1.23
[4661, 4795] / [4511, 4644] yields 1.20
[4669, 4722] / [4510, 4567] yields 1.15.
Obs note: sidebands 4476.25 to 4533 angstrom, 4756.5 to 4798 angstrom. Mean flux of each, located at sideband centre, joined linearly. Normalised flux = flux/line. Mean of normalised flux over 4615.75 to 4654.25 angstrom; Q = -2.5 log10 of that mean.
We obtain 0.20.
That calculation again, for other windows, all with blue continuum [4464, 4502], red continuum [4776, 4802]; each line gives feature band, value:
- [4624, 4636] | 0.222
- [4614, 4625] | 0.114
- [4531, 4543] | -0.040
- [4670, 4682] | 0.129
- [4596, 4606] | 0.048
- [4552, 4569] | 0.037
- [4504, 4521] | -0.005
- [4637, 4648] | 0.342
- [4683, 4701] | -0.008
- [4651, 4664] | 0.054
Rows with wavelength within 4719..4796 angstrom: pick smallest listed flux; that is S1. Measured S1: 167.3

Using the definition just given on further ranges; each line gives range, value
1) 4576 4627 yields 178.2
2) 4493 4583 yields 167.5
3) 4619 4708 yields 137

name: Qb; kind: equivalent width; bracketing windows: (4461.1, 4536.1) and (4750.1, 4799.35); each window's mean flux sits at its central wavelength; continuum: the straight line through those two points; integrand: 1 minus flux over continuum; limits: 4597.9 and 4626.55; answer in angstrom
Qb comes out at 2.15 angstrom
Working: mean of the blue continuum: 202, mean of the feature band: 213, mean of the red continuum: 272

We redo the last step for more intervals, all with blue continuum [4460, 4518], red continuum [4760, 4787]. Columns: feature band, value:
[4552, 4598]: 1.4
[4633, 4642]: 2.9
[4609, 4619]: 0.8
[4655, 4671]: 0.8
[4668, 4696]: 1.0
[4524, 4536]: 0.1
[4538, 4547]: -0.5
